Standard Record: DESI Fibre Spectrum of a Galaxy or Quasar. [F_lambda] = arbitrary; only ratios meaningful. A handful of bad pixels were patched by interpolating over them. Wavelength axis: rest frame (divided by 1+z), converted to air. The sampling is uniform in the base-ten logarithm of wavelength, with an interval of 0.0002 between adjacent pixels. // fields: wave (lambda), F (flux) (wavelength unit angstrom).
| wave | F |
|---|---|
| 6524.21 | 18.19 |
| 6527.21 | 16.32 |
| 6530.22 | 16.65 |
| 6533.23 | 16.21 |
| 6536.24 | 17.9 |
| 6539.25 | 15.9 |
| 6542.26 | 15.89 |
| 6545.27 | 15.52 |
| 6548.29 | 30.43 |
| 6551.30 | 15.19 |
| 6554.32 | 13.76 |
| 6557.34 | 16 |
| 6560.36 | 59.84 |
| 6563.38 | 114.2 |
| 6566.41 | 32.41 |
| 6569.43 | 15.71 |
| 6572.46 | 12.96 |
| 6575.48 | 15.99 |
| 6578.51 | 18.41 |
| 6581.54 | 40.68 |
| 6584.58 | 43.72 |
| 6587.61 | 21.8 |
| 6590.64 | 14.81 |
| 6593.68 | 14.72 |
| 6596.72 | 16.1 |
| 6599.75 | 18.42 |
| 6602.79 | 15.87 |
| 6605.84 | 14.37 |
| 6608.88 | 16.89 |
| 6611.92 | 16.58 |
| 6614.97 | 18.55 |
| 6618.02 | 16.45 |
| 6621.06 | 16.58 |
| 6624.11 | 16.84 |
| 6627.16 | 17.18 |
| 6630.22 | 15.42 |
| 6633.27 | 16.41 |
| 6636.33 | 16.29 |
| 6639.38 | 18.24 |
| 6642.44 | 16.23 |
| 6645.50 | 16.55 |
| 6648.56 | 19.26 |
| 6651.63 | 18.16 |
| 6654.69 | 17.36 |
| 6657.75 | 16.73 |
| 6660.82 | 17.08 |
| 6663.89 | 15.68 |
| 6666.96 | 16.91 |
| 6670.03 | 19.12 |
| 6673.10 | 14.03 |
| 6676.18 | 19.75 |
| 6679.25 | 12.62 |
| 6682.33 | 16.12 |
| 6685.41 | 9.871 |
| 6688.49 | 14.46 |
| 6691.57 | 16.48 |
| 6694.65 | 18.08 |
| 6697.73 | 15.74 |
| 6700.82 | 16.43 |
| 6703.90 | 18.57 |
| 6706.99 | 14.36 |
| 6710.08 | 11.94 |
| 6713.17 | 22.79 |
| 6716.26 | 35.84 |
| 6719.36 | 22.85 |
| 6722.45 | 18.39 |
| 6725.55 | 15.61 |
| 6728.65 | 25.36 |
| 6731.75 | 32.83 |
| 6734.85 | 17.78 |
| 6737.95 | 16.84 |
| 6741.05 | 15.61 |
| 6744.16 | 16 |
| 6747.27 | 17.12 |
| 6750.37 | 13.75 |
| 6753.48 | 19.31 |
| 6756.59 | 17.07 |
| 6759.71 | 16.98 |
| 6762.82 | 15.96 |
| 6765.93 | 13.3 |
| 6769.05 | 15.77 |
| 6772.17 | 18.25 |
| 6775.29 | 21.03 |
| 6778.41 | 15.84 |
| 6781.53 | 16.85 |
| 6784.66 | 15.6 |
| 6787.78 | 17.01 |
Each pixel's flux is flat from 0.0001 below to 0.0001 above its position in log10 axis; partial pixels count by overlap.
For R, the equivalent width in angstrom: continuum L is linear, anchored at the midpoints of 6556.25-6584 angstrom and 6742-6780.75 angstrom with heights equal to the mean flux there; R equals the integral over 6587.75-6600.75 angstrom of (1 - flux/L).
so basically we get 6.7 angstrom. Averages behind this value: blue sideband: 36.8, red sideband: 16.7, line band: 16.5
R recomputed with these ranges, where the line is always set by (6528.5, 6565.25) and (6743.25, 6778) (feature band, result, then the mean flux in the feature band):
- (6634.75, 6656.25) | 5.41 angstrom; 17.4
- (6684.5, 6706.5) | 5.02 angstrom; 15.8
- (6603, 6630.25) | 9.15 angstrom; 16.6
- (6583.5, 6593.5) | 0.83 angstrom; 24.4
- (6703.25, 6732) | -3.50 angstrom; 21.5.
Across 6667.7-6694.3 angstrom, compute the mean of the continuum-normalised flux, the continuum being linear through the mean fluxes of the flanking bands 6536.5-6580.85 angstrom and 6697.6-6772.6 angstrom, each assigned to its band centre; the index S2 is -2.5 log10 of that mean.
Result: 0.36 mag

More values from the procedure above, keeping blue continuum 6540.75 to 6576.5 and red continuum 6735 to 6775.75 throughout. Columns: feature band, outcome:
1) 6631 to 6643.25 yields 0.420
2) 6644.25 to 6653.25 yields 0.305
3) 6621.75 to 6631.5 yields 0.468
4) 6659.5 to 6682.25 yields 0.336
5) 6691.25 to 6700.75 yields 0.228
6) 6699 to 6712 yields 0.275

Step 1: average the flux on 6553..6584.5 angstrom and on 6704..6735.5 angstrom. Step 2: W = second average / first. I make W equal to 0.63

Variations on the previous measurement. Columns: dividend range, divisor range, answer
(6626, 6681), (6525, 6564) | 0.65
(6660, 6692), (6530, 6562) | 0.72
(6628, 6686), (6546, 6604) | 0.59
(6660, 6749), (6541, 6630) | 0.76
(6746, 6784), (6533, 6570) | 0.56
